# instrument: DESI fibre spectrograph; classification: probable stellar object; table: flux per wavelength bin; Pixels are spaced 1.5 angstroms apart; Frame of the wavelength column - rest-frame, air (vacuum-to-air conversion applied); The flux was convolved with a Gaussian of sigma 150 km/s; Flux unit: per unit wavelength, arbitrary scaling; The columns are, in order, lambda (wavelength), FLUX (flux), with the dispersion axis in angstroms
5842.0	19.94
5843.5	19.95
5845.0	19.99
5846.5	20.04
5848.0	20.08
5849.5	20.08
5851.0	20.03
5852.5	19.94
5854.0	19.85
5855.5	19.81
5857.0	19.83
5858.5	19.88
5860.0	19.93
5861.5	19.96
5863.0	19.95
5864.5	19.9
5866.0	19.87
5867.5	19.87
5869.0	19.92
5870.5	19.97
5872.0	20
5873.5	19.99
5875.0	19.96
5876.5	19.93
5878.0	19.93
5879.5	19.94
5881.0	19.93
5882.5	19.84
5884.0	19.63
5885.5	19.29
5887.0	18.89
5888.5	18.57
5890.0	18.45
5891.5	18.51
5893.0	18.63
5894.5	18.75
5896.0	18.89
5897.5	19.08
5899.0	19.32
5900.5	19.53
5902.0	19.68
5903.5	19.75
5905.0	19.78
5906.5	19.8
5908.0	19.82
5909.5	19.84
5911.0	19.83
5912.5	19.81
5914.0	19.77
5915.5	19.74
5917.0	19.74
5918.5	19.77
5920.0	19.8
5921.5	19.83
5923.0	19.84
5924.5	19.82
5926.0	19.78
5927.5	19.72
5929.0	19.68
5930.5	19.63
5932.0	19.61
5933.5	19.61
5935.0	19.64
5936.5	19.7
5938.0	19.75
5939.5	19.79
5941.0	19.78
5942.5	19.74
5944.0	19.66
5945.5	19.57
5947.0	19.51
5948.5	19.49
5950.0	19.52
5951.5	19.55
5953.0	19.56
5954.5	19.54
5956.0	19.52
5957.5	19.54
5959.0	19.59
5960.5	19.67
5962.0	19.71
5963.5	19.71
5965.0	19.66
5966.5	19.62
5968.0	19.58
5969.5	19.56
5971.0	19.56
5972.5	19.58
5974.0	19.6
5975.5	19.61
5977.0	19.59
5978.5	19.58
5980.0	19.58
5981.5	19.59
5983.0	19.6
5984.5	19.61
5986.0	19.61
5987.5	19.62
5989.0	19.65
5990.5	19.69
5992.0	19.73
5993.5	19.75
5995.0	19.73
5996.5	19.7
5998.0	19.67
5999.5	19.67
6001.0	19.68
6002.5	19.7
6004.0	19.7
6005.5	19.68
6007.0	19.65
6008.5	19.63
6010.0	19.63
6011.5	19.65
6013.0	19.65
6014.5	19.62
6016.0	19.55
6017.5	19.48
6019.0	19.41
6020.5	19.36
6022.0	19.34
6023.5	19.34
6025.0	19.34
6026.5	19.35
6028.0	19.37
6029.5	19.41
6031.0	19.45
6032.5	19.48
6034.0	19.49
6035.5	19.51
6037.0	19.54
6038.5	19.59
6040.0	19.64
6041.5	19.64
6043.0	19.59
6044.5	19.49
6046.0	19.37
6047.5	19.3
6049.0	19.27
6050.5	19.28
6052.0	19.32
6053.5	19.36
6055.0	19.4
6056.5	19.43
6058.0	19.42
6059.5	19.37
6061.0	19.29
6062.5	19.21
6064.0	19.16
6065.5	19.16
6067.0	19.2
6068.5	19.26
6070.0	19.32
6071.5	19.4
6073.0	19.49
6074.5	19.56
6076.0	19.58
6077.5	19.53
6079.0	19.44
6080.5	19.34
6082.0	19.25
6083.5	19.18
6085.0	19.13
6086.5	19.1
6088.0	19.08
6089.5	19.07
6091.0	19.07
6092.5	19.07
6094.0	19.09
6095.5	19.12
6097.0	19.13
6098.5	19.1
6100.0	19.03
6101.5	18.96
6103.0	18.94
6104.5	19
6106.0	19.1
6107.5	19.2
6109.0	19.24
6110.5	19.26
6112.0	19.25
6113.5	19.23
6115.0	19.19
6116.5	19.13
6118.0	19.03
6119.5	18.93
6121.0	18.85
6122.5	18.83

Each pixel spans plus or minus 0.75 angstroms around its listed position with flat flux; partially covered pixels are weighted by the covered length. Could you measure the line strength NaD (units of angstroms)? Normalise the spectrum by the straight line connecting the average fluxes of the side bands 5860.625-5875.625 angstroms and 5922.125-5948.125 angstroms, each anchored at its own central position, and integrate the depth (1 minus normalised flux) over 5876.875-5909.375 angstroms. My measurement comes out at 0.8 angstroms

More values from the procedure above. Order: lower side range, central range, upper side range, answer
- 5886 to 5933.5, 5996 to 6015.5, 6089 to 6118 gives -0.37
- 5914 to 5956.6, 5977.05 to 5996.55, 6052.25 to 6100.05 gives -0.12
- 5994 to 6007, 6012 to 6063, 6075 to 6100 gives 0.13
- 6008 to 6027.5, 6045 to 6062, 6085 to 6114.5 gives -0.02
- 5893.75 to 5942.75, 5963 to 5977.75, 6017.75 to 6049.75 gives -0.04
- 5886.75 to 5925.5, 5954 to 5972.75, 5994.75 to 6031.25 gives -0.10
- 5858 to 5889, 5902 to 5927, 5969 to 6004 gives -0.08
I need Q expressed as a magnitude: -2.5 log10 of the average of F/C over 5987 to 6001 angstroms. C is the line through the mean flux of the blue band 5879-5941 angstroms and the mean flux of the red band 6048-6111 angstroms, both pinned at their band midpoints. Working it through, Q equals -0.02 mag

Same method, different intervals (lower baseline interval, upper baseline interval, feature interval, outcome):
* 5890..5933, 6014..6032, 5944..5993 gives -0.007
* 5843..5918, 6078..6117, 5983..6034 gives -0.012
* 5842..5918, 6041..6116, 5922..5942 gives -0.009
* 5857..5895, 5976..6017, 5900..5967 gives -0.004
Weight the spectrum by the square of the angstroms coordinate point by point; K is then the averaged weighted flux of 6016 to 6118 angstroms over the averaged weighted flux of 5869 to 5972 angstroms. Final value 1.0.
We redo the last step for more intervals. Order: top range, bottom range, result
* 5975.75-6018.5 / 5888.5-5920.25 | 1.04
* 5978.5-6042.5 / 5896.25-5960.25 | 1.02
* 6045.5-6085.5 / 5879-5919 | 1.05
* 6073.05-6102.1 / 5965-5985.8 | 1.02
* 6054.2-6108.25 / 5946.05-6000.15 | 1.02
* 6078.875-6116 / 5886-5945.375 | 1.04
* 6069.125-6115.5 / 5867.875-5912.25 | 1.05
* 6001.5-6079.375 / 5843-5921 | 1.04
